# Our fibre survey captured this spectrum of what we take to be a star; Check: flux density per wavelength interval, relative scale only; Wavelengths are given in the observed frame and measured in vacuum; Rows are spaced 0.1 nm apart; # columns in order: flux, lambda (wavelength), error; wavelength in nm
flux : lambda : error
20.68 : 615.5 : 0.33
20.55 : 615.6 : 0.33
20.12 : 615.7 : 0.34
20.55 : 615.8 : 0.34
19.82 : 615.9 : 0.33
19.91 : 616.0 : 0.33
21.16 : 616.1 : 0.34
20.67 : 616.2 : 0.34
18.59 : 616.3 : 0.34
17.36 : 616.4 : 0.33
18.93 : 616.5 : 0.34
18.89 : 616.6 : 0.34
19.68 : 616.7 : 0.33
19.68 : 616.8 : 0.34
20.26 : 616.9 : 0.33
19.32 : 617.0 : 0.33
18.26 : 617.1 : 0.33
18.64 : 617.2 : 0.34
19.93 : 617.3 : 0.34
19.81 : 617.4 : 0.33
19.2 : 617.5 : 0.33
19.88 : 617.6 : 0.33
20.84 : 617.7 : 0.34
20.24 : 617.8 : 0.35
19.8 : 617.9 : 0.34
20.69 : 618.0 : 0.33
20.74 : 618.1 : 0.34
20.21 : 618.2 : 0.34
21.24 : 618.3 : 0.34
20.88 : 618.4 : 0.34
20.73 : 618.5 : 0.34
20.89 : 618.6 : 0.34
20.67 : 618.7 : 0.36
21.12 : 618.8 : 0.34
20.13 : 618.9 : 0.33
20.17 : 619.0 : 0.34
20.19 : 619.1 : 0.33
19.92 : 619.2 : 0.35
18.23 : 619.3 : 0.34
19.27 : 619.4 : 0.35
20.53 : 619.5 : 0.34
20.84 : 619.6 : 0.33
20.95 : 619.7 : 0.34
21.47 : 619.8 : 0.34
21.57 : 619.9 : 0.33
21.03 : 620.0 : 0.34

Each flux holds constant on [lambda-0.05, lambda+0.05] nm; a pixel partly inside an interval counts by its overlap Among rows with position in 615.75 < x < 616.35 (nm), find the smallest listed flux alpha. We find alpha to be 18.59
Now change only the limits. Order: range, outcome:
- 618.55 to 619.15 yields 20.13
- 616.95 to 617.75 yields 18.26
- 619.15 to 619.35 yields 18.23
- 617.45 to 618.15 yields 19.2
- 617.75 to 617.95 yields 19.8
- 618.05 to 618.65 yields 20.21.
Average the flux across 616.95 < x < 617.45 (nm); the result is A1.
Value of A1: 19.2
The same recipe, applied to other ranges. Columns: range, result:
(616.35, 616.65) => 18.4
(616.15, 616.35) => 19.6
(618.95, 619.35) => 19.6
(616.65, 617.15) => 19.4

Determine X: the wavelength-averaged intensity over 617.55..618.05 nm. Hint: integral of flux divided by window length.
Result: 20.3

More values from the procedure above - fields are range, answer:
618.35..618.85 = 20.9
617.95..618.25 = 20.5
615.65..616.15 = 20.3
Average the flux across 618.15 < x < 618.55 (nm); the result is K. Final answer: 20.8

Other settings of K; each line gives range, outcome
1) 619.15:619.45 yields 19.1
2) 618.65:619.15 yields 20.5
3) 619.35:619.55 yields 19.9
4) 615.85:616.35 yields 20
